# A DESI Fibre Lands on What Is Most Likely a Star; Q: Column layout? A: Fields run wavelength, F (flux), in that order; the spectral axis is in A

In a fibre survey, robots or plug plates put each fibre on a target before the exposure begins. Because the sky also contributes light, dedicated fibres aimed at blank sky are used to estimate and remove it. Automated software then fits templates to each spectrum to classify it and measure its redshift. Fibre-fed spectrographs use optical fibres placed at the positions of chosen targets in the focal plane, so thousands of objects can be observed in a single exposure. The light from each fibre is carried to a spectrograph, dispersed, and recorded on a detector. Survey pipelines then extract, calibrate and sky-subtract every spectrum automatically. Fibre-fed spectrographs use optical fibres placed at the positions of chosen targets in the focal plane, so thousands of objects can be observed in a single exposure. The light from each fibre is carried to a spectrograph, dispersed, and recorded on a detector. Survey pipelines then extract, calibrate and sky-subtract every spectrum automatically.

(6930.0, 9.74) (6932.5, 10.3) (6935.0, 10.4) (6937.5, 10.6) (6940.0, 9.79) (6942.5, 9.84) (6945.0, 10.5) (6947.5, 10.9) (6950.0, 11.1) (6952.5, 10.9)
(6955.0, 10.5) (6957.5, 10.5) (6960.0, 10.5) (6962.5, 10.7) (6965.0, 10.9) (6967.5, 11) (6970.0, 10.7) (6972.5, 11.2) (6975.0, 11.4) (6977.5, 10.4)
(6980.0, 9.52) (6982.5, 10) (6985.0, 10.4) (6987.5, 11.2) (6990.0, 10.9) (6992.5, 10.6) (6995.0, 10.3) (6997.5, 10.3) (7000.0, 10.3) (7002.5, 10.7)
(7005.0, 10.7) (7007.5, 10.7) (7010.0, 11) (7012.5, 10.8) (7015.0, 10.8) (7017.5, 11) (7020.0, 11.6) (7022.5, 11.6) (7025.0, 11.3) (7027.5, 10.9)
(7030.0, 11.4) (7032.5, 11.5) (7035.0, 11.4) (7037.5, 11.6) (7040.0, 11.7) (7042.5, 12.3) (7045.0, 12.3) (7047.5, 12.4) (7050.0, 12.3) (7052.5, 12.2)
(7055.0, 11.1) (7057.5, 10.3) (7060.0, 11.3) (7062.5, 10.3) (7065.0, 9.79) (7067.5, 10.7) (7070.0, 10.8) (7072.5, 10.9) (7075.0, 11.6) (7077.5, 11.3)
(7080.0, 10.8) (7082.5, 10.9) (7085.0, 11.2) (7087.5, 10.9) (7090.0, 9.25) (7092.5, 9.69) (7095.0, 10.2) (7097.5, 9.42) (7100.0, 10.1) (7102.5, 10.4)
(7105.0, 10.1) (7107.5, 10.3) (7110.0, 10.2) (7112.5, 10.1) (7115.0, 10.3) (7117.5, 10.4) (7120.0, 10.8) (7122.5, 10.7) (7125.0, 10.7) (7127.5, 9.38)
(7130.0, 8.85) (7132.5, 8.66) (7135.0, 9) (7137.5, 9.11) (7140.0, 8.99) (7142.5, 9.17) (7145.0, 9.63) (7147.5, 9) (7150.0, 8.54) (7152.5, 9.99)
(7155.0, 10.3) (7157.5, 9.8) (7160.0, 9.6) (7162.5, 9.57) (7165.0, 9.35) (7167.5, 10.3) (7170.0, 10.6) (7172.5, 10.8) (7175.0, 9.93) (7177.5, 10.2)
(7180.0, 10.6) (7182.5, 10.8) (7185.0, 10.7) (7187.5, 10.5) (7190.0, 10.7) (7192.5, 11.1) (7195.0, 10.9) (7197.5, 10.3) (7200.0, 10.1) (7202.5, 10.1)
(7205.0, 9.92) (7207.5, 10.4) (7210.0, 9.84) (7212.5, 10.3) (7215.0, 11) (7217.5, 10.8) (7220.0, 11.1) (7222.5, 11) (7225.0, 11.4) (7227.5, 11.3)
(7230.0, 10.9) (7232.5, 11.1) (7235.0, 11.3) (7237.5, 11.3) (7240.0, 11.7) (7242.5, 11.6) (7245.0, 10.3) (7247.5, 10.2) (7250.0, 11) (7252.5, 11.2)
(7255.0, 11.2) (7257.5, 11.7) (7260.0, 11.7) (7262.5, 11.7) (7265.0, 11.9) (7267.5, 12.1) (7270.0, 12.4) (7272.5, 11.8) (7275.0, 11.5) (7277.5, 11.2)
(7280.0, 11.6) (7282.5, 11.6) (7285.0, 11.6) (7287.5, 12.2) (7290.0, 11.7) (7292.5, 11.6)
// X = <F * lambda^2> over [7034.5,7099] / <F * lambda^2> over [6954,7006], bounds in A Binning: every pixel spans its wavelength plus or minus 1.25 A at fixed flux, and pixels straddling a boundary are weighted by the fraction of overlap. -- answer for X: 1.1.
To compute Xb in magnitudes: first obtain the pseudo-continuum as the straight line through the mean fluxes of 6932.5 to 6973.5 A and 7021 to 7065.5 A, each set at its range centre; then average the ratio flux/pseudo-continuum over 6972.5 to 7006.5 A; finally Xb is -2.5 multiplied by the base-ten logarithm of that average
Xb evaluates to 0.04 mag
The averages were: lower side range 10.6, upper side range 11.5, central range 10.5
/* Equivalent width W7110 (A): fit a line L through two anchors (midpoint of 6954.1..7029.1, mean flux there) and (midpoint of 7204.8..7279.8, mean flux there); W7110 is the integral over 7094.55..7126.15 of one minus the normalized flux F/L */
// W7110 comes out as 1.9 A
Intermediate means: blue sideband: 10.8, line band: 10.3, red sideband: 11.2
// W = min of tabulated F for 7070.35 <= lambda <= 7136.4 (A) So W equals 8.66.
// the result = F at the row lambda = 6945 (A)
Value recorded 10.5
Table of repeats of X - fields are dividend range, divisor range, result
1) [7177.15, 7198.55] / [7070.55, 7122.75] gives 1.05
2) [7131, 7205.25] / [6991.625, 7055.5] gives 0.92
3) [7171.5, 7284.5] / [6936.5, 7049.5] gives 1.08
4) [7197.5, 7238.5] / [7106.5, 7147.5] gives 1.13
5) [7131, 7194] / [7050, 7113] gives 0.95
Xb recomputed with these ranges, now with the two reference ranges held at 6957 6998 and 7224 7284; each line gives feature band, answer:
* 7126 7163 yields 0.19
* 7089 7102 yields 0.12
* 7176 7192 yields 0.06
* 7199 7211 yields 0.12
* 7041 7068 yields -0.05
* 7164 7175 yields 0.09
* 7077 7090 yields 0.01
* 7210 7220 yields 0.06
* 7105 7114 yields 0.08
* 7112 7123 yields 0.06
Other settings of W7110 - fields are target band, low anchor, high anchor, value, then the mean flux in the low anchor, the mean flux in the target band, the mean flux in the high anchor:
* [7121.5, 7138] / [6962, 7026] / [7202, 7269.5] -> 2.2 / 10.8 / 9.48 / 11.1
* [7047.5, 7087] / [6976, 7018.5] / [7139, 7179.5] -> -3.3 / 10.6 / 11.1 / 9.76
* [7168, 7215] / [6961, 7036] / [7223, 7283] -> 3.4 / 10.8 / 10.4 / 11.4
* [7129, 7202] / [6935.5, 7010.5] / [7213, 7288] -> 8.0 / 10.6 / 9.91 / 11.4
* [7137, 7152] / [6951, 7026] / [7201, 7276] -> 2.5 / 10.7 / 9.12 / 11.1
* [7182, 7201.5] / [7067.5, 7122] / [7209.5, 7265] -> 0.5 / 10.5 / 10.6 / 11.1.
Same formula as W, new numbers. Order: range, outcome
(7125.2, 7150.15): 8.54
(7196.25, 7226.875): 9.84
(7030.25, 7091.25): 9.25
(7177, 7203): 10.1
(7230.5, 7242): 11.1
